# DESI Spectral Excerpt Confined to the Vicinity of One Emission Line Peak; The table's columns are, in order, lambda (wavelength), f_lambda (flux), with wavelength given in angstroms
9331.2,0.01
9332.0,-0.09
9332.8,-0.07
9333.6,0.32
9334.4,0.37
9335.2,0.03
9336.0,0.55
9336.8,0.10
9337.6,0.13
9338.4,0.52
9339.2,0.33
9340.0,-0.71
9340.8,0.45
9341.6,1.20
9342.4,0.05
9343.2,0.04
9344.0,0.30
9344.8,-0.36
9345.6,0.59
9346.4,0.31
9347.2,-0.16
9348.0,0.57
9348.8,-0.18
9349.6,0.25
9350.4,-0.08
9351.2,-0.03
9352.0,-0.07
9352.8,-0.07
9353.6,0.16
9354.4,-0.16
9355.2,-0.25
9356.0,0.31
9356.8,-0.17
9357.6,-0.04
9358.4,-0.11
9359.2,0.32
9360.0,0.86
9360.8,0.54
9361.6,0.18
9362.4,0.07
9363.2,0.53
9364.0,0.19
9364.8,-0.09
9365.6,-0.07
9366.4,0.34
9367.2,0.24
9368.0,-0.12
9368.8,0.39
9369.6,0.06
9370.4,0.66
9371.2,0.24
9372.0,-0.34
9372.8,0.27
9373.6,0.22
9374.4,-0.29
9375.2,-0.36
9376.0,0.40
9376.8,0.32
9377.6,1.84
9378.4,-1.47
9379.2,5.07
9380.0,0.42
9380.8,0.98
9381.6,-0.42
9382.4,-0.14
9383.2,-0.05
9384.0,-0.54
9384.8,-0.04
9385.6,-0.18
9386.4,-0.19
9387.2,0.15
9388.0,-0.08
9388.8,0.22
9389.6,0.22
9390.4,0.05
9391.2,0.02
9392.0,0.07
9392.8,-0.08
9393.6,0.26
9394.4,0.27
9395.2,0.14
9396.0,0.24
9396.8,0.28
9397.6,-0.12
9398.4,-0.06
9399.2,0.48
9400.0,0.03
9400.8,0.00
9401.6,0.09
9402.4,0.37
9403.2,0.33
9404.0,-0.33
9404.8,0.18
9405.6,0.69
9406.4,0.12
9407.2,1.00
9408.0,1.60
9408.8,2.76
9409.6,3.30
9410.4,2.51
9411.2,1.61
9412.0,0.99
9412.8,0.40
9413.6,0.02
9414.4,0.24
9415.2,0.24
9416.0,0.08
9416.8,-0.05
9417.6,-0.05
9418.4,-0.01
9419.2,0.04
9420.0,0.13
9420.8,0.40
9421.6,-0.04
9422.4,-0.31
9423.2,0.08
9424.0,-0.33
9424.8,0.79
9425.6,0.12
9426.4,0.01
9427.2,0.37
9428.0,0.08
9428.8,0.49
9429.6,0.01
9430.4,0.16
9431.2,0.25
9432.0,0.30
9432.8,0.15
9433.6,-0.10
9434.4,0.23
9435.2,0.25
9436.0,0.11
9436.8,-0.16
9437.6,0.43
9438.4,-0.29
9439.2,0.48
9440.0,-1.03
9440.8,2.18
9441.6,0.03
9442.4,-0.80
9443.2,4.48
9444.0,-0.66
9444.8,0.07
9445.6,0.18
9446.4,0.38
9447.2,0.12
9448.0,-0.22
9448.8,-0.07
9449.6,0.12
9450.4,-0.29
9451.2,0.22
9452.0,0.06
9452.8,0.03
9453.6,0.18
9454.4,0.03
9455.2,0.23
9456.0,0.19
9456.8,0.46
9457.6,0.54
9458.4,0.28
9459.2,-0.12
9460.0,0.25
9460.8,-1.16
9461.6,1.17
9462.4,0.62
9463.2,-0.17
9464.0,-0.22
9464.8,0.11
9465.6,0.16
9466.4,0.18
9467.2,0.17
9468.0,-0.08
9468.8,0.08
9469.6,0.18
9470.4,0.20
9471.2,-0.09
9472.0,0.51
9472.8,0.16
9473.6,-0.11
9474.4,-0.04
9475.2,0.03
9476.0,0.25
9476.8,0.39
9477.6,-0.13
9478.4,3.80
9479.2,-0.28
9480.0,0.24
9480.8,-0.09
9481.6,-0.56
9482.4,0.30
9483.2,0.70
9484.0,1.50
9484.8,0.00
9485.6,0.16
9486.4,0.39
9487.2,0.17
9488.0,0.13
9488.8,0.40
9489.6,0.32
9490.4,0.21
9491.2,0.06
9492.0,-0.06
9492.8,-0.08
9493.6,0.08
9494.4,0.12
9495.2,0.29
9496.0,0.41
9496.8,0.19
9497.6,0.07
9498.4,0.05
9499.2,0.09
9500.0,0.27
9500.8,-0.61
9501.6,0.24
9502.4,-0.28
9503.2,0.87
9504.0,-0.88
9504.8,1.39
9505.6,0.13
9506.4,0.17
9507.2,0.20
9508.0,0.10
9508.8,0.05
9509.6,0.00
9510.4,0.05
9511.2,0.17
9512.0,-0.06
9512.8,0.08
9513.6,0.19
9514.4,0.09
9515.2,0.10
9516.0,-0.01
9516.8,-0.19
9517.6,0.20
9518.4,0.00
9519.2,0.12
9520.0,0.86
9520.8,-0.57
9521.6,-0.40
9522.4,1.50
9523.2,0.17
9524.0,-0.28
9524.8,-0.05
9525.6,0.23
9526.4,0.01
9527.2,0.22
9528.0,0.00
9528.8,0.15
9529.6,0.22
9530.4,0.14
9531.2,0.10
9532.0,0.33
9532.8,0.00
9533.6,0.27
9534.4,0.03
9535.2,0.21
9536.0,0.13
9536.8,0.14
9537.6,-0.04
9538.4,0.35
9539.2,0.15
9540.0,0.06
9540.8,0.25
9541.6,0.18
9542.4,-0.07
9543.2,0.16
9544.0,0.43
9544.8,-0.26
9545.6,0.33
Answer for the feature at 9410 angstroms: [O III] 5007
